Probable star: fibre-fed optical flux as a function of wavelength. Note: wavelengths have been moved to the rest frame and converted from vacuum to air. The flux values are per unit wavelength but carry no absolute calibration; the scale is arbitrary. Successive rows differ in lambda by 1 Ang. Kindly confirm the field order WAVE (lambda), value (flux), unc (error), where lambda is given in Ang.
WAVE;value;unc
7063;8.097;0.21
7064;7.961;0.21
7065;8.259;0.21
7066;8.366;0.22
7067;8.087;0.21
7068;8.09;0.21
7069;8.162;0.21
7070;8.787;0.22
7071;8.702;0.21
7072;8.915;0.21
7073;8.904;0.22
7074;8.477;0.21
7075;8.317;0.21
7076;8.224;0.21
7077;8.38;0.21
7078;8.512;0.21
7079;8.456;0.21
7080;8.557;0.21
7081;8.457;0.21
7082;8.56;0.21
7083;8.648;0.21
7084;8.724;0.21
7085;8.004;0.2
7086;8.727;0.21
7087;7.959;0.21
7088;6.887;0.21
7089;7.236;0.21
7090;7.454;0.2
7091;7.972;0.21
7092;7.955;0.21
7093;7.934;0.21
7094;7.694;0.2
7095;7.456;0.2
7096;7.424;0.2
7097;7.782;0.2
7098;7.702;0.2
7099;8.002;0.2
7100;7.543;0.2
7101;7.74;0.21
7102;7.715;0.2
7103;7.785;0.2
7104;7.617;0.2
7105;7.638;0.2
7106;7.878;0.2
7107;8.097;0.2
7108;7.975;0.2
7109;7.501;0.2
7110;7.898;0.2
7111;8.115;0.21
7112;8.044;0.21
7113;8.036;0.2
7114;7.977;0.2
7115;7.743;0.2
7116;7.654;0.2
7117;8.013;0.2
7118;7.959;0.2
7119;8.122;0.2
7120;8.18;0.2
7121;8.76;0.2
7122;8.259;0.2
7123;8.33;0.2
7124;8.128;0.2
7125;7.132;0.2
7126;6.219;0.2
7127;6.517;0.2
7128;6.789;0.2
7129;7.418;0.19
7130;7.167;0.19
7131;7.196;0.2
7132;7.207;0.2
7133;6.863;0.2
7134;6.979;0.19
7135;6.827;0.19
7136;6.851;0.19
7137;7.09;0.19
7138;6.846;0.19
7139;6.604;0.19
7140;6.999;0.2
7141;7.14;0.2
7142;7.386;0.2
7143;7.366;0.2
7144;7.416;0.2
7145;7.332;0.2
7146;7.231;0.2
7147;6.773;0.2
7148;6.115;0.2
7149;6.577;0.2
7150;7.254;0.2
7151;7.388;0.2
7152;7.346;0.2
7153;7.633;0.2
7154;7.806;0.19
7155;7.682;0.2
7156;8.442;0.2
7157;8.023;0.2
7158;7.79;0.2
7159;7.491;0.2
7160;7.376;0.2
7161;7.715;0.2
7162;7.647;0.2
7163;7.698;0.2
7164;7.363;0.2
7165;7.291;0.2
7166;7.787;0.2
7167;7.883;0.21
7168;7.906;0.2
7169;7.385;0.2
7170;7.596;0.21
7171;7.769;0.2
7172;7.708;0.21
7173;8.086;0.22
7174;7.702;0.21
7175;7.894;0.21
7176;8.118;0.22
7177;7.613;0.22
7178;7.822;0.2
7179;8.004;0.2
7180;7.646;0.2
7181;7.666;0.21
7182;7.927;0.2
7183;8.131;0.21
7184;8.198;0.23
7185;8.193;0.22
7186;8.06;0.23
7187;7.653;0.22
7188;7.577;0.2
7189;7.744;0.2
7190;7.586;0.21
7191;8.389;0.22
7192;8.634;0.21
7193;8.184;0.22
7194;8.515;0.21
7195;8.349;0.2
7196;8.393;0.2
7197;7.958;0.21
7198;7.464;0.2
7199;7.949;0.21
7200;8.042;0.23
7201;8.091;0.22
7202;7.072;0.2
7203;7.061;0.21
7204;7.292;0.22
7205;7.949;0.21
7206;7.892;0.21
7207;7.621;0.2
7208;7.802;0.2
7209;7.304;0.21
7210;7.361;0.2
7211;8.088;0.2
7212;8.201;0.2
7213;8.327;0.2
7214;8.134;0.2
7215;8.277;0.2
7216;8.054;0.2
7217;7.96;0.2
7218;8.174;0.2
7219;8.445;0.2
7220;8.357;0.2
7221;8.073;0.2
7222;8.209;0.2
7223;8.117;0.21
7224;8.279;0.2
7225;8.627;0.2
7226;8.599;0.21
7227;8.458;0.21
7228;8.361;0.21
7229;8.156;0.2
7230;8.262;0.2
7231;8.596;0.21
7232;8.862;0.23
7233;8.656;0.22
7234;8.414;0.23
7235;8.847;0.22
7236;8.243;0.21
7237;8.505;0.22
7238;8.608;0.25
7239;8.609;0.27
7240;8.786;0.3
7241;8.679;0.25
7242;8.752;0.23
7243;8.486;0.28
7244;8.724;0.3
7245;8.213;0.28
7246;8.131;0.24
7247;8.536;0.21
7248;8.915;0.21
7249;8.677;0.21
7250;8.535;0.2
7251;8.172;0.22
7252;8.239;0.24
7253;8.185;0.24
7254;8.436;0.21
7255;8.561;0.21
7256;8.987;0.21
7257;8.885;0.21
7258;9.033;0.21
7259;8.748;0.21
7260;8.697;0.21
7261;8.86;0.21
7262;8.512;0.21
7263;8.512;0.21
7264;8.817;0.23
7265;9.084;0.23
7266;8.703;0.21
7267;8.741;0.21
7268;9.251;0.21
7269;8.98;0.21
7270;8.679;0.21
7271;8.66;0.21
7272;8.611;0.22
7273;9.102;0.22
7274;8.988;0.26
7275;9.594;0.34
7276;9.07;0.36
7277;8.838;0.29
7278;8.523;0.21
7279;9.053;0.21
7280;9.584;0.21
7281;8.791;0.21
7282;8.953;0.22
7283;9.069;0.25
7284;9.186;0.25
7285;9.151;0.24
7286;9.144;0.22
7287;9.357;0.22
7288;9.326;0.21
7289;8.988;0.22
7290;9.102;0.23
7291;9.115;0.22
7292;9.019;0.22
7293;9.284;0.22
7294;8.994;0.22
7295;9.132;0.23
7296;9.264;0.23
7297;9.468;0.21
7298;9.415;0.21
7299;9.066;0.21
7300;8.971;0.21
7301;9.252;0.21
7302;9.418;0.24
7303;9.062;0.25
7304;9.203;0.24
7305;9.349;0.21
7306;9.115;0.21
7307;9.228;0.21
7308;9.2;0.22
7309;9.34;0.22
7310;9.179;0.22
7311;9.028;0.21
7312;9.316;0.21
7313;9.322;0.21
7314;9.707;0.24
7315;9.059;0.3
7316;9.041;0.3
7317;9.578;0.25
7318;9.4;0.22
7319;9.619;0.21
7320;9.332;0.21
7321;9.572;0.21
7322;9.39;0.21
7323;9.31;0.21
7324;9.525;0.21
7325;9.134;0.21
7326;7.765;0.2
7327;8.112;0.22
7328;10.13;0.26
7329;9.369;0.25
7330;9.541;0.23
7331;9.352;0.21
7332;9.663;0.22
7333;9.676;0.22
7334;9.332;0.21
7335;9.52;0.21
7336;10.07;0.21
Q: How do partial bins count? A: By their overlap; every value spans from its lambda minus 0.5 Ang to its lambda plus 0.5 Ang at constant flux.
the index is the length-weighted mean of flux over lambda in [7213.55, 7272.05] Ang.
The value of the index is 8.54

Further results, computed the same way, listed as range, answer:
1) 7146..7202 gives 7.75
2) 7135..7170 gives 7.37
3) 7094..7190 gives 7.59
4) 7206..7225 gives 8.05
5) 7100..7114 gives 7.84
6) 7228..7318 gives 8.9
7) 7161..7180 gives 7.73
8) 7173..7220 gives 7.93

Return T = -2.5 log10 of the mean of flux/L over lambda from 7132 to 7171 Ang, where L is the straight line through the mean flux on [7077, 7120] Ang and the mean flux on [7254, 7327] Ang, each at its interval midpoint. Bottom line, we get 0.13 mag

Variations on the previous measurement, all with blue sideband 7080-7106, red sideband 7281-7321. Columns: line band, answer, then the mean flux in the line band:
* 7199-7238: 0.073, 8.13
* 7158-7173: 0.097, 7.64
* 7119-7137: 0.105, 7.36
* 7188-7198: 0.052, 8.13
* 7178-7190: 0.079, 7.88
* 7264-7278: 0.012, 8.93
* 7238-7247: 0.037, 8.55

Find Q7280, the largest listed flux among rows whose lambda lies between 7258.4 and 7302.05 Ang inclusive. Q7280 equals 9.594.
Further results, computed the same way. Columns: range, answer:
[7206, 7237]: 8.862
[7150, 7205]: 8.634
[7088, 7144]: 8.76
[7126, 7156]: 8.442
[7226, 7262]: 9.033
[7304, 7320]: 9.707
